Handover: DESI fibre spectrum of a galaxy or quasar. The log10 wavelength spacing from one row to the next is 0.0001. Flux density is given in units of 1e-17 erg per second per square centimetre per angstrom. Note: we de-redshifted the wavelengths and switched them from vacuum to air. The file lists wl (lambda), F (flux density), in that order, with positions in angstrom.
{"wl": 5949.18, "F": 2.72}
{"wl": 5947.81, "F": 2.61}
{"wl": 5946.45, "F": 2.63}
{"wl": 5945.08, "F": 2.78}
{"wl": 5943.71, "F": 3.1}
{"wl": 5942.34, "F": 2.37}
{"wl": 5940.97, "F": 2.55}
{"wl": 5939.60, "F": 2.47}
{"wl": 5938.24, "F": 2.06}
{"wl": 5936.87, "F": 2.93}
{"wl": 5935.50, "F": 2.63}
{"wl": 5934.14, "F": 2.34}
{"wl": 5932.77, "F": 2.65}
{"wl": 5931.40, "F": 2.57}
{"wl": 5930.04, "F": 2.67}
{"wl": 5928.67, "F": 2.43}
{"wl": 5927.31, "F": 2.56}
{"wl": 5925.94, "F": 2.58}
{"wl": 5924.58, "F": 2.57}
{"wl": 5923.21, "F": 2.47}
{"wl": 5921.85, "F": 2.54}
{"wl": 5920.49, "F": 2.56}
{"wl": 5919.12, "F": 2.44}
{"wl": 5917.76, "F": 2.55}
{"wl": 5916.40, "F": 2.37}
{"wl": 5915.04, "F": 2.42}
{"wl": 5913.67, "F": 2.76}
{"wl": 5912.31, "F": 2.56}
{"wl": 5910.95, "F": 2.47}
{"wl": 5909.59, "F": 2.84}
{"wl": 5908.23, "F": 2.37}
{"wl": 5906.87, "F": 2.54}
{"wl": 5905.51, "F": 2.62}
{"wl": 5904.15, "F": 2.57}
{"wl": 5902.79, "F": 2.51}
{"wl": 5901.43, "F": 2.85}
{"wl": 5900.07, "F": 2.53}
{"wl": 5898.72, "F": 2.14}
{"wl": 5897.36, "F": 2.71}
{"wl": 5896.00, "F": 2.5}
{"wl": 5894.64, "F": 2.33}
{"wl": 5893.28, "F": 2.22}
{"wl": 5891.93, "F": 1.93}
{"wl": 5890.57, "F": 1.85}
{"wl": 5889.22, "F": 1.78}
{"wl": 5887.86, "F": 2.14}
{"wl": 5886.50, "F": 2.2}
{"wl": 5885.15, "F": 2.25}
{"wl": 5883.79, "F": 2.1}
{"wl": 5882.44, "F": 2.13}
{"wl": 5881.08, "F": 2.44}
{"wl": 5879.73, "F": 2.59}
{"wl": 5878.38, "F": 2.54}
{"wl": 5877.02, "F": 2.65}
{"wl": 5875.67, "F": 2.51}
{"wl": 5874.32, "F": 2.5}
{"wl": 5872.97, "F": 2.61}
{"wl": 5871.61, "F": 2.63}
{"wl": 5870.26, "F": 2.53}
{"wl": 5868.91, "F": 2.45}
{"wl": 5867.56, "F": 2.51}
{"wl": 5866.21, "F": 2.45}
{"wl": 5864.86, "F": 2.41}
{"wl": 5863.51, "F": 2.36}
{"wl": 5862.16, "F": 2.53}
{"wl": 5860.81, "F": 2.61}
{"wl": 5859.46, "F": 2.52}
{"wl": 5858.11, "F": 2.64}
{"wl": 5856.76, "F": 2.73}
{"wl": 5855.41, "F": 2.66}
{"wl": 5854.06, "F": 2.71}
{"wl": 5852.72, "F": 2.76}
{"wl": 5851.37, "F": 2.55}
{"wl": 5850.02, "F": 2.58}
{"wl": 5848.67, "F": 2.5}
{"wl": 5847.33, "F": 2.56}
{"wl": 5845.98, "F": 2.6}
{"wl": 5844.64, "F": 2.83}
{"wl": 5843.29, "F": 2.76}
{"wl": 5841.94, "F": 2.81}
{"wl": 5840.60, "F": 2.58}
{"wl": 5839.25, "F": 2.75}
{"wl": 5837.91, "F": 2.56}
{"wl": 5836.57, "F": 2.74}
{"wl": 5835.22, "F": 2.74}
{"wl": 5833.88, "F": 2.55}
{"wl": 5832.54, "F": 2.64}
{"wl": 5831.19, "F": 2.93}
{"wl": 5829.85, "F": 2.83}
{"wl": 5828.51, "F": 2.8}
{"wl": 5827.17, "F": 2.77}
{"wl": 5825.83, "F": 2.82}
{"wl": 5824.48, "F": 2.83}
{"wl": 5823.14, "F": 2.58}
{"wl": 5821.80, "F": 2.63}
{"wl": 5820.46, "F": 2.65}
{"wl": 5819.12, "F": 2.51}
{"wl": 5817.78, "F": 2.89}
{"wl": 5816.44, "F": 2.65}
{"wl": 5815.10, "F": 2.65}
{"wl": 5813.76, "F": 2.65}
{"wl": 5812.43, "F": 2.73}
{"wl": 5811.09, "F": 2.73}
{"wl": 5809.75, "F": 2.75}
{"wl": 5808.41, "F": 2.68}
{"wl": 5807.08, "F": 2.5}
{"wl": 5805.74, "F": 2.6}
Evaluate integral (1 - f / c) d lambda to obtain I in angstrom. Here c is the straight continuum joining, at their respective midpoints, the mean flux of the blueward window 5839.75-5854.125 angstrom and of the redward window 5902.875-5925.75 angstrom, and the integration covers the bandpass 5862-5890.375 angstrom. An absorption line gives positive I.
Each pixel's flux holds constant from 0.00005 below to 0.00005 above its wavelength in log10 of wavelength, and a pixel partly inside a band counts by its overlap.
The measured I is 2.4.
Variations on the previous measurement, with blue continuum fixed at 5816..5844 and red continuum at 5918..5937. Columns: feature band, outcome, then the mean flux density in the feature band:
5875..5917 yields 3.3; 2.4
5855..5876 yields 0.9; 2.54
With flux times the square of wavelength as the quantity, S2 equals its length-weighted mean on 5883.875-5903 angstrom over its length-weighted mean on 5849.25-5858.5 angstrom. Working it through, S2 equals 0.9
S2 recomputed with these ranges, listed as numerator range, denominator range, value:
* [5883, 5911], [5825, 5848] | 0.88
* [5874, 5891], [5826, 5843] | 0.85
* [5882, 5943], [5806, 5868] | 0.94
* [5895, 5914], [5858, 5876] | 1.03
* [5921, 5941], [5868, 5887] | 1.06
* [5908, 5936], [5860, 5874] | 1.03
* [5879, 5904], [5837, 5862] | 0.88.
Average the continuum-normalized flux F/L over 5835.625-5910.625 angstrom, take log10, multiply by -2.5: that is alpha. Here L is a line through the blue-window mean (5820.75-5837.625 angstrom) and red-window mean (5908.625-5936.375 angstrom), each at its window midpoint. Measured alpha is 0.064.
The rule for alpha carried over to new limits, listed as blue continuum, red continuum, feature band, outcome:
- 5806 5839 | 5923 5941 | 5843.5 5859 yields 0.003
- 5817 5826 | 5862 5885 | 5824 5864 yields -0.034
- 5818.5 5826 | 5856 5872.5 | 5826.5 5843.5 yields -0.044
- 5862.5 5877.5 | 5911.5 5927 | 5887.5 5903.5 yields 0.102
